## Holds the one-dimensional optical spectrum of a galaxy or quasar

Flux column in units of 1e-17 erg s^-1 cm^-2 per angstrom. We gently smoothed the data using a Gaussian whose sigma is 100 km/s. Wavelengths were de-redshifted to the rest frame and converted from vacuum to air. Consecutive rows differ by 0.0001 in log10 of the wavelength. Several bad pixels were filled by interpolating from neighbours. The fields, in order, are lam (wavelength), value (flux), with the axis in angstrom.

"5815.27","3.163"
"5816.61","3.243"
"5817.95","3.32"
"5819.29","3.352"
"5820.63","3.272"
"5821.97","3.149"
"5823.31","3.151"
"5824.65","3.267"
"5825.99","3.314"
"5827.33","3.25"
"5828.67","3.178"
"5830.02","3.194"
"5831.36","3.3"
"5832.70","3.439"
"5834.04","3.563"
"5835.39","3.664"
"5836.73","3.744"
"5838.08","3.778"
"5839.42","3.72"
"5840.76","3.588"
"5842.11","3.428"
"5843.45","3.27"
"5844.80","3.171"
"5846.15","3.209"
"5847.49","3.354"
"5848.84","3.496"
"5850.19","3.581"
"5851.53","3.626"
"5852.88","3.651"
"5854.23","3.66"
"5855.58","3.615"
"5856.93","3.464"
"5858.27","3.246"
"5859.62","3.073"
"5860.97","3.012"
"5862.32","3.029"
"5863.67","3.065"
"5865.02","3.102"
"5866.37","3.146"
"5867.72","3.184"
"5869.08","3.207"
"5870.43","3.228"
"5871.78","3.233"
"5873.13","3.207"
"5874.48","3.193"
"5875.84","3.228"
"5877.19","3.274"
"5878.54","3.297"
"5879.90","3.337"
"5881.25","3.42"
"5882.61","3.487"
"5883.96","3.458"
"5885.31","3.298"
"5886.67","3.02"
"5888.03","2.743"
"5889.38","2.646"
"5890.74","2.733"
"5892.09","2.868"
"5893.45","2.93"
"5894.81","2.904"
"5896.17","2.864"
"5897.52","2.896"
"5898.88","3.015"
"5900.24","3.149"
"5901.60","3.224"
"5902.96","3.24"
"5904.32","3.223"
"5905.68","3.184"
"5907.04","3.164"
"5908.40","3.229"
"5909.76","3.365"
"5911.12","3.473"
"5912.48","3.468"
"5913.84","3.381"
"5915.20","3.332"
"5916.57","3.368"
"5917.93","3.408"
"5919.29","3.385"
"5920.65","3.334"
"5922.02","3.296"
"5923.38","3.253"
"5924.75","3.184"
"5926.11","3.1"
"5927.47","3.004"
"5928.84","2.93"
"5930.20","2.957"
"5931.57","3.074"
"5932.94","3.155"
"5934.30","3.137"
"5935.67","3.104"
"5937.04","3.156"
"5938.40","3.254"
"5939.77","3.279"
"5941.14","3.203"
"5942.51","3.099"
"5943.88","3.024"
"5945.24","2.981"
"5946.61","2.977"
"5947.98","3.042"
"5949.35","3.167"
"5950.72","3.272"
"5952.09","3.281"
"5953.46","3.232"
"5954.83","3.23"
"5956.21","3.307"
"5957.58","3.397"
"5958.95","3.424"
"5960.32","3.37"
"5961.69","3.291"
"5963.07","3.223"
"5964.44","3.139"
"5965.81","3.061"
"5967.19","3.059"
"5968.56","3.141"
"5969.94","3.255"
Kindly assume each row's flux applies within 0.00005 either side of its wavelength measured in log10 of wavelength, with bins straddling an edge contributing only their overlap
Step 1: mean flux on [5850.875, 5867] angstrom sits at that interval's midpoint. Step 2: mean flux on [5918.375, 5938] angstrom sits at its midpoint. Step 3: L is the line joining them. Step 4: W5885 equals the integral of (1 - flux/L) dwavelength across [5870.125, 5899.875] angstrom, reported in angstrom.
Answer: 1.4 angstrom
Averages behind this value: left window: 3.31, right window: 3.15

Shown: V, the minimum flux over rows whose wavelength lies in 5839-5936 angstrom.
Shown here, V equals 2.646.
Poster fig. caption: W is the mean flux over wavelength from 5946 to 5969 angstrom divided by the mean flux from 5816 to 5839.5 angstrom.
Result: 0.95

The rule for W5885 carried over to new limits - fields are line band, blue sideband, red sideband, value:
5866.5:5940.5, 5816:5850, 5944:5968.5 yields 2.3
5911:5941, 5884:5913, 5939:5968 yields -0.8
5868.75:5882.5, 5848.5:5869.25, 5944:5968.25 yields 0.1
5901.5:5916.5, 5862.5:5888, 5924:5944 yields -0.7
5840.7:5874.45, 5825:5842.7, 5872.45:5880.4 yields 0.4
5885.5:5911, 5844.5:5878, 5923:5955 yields 1.4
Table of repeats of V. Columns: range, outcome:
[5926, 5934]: 2.93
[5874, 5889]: 2.743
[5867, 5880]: 3.184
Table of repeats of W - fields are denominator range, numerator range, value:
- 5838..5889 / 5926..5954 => 0.94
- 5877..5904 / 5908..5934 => 1.05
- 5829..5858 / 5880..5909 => 0.88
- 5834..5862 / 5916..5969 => 0.92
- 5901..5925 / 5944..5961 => 0.97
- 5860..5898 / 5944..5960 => 1.03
